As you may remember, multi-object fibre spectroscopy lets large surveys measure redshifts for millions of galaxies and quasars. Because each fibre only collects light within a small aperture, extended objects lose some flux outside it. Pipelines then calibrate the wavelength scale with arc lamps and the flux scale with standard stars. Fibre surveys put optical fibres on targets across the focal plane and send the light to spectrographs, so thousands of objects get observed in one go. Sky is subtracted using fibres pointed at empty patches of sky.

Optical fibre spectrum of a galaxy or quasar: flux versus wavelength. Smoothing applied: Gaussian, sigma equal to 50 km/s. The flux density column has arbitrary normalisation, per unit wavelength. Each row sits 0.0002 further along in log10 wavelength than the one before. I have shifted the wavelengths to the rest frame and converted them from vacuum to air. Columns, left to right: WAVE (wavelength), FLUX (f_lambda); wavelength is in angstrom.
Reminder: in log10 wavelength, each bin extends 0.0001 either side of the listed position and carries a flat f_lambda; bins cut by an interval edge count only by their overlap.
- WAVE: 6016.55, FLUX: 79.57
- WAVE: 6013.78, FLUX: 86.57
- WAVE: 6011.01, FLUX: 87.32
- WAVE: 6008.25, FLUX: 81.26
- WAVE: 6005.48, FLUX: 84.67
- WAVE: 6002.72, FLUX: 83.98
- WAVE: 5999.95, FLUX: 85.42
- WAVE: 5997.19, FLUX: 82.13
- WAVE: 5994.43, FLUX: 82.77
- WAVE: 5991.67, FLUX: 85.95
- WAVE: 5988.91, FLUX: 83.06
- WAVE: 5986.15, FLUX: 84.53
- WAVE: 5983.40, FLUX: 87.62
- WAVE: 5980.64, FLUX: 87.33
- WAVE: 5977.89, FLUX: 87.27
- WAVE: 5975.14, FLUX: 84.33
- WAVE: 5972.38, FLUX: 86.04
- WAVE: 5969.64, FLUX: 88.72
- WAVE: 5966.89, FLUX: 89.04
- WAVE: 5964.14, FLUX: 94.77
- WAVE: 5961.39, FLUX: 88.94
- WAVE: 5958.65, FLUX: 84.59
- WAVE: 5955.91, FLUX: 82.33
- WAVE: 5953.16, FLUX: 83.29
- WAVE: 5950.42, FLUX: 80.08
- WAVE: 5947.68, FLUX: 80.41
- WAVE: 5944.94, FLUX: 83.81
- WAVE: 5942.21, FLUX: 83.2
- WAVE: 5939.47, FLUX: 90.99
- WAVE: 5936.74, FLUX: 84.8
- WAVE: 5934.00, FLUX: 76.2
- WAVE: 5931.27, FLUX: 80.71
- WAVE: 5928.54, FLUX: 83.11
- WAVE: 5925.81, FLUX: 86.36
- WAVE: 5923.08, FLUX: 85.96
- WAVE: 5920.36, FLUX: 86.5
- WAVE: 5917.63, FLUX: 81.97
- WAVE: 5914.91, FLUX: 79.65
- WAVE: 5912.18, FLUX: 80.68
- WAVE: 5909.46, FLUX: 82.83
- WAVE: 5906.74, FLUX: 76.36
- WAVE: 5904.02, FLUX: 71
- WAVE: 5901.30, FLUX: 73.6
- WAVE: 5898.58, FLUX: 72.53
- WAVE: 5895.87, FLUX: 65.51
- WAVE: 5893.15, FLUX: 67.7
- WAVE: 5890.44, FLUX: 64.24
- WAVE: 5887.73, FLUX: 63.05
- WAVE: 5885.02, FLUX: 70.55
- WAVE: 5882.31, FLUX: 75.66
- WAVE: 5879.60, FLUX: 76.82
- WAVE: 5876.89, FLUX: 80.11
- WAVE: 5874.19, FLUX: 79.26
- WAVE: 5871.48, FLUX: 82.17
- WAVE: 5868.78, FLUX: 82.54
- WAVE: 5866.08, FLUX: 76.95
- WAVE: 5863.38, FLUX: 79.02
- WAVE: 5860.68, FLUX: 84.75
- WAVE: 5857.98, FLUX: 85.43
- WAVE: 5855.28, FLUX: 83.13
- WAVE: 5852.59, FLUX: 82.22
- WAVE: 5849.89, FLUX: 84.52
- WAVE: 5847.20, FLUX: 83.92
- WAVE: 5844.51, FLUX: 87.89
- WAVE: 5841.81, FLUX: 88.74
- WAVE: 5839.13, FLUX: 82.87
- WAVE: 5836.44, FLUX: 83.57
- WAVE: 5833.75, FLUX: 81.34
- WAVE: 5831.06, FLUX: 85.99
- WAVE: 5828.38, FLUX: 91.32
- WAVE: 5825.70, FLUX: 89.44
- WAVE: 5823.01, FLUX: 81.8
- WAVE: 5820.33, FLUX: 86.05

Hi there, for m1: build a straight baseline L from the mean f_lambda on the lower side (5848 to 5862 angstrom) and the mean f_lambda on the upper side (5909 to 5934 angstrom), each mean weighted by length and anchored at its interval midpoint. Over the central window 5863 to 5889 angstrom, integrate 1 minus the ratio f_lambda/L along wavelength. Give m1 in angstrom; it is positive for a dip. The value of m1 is 2.2 angstrom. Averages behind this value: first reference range 84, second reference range 82.7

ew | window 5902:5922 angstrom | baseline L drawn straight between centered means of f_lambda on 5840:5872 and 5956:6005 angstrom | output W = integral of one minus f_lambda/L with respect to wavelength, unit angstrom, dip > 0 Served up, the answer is 1.2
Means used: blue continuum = 83.5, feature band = 79.7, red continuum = 86.1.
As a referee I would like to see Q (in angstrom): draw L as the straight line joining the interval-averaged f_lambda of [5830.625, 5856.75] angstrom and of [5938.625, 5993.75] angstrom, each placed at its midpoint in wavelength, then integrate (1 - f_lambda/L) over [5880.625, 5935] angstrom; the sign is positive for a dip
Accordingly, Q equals 5.7 angstrom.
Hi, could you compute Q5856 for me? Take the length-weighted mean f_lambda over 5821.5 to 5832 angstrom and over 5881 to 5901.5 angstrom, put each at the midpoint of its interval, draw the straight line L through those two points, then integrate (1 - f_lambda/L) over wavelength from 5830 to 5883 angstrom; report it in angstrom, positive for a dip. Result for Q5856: -2.6 angstrom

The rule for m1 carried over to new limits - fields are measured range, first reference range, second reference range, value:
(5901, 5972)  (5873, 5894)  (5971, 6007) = -4.1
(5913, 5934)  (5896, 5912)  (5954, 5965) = -1.0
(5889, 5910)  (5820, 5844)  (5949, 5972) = 3.6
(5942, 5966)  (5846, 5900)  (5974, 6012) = -0.7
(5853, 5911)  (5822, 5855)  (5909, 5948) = 5.7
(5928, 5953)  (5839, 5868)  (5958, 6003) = 0.8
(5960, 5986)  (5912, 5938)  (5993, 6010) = -1.5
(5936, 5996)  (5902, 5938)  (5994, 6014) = -2.1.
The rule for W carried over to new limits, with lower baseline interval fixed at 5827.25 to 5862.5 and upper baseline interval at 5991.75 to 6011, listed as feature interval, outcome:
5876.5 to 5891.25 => 2.3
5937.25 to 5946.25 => -0.2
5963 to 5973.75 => -0.7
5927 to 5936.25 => 0.4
